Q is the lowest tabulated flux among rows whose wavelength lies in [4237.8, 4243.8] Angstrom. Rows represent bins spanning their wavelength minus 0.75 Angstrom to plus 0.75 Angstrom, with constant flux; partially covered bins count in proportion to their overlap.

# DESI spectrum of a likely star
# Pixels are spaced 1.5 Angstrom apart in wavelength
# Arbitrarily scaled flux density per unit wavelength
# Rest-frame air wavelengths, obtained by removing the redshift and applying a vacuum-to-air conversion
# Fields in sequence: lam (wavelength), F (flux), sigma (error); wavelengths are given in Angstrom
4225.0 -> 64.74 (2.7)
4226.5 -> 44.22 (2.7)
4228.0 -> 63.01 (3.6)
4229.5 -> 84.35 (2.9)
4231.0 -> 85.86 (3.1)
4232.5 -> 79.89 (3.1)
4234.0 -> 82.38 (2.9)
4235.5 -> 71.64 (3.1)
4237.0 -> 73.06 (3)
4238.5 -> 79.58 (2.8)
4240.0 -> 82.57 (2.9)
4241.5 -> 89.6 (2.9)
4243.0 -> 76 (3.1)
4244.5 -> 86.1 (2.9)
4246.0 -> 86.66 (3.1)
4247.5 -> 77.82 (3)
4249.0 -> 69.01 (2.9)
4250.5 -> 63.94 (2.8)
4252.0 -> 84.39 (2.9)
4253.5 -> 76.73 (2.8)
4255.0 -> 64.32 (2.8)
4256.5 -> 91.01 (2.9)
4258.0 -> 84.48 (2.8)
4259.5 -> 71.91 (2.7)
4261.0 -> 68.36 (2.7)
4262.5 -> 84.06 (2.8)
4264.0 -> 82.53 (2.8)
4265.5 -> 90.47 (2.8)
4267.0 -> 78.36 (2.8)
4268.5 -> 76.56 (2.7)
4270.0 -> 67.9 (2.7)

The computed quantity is 76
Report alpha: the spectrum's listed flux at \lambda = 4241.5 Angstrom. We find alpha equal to 89.6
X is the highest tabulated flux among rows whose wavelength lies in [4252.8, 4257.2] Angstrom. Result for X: 91.01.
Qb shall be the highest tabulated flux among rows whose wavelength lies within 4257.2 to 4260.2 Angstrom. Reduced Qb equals 84.48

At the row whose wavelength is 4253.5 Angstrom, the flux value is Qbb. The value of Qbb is 76.73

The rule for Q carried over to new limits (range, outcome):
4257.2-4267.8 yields 68.36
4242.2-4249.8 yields 69.01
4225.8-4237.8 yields 44.22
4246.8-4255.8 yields 63.94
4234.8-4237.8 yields 71.64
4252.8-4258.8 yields 64.32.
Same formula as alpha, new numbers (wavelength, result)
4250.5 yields 63.94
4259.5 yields 71.91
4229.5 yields 84.35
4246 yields 86.66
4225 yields 64.74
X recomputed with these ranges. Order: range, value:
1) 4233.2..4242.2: 89.6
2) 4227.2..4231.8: 85.86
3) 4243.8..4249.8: 86.66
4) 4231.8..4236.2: 82.38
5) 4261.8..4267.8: 90.47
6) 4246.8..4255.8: 84.39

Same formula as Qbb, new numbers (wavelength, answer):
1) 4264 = 82.53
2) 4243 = 76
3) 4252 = 84.39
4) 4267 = 78.36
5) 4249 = 69.01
